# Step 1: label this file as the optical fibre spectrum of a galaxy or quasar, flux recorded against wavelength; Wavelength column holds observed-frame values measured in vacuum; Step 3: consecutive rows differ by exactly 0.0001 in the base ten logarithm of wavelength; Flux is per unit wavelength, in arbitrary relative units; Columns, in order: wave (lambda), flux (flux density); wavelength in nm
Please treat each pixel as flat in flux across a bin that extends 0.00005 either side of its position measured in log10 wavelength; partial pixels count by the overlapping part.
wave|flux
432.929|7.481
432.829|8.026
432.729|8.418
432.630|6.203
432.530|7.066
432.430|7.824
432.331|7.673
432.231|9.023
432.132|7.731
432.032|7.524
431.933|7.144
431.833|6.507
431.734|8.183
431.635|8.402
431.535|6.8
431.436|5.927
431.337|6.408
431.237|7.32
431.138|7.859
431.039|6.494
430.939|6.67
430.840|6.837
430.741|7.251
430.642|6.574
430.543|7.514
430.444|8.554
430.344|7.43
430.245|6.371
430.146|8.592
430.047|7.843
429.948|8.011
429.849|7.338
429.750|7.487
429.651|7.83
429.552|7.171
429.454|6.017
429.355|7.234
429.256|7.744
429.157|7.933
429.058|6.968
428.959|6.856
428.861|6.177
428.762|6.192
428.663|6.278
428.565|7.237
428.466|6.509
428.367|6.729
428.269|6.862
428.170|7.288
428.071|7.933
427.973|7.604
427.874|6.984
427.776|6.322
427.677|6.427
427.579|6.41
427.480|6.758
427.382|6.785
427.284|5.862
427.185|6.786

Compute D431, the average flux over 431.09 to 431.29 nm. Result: 7.56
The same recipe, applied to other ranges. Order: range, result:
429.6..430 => 7.66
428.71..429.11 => 6.55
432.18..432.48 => 8.18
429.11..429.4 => 7.63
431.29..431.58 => 6.39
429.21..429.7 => 7.2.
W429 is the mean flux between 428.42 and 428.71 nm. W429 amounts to 6.69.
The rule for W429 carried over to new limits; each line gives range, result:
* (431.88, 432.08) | 7.32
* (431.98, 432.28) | 8.09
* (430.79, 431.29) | 7.03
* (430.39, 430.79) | 7.46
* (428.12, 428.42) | 6.94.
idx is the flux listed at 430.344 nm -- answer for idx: 7.43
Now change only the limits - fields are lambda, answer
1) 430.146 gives 8.592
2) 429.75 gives 7.487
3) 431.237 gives 7.32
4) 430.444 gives 8.554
